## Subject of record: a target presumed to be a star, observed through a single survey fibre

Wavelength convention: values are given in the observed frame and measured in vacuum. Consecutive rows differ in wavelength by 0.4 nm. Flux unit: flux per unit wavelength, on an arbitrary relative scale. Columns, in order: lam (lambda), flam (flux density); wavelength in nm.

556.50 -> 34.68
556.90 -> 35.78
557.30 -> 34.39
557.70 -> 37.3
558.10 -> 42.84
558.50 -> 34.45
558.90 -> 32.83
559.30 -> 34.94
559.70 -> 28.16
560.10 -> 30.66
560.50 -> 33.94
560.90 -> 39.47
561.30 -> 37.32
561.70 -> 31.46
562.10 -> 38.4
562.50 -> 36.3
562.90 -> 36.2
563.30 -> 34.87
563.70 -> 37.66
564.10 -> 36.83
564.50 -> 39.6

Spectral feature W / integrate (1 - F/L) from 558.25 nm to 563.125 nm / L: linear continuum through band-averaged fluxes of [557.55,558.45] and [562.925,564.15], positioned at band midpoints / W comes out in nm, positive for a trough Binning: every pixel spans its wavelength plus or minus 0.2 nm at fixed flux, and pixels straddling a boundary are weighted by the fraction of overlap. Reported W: 0.42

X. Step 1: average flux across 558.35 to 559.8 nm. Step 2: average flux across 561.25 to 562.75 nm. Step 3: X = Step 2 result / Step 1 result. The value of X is 1.1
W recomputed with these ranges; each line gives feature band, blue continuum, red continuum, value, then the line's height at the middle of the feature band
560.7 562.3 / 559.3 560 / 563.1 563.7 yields -0.174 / 33.1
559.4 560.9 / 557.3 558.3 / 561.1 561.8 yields 0.161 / 36.3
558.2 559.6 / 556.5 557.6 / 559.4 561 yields -0.020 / 33.8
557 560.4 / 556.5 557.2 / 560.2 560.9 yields 0.067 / 35.2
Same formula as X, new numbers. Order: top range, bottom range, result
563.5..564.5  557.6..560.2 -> 1.09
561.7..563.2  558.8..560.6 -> 1.13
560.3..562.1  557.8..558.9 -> 0.96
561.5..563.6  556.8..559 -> 0.98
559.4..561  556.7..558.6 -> 0.88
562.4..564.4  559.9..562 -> 1.05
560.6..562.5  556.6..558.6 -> 0.99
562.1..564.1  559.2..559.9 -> 1.18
